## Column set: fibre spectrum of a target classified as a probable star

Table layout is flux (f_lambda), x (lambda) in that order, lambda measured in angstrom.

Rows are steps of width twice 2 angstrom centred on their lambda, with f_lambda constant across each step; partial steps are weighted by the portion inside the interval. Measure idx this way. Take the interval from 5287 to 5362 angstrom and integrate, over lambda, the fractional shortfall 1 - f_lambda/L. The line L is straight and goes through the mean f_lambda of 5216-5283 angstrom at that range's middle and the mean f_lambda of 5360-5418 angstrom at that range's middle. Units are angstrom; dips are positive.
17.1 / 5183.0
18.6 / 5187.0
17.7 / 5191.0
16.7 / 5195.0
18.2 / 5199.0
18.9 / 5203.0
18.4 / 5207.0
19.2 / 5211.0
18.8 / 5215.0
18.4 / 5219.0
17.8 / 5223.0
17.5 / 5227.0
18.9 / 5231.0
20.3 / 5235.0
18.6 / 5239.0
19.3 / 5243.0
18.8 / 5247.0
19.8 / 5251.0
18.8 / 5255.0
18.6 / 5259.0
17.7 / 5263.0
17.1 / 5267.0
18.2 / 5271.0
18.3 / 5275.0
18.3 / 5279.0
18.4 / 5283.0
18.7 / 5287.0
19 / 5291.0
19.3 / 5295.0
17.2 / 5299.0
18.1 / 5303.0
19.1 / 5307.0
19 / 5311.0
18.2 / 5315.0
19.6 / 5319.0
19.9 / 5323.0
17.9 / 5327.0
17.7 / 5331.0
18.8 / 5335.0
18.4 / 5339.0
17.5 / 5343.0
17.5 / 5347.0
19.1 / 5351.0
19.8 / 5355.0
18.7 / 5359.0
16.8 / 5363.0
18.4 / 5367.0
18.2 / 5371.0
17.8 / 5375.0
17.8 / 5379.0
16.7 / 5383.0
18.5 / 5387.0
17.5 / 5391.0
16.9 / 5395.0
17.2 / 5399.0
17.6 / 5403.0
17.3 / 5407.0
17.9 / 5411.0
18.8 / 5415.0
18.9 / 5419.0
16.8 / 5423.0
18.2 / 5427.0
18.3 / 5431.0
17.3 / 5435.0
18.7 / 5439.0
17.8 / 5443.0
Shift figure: -2.04 angstrom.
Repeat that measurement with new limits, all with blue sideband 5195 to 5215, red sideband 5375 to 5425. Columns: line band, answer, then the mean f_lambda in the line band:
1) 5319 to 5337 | -0.7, 18.7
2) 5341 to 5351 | 0.0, 17.8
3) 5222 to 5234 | 0.1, 18.3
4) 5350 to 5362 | -0.8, 19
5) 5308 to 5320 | -0.6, 18.9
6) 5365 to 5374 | -0.2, 18.2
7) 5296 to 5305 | 0.1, 17.8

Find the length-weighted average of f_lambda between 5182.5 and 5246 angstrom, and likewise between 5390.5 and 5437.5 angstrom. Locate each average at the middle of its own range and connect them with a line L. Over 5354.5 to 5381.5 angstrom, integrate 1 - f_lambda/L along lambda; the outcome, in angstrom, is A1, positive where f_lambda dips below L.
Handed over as -0.3 angstrom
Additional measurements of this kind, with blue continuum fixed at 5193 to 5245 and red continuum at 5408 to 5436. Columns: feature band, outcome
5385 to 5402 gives 0.5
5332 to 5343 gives 0.0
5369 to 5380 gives 0.1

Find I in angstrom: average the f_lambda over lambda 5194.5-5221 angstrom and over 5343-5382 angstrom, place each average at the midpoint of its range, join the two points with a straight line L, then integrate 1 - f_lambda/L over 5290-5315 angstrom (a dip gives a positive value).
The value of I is -0.4 angstrom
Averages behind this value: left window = 18.5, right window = 18.2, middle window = 18.6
